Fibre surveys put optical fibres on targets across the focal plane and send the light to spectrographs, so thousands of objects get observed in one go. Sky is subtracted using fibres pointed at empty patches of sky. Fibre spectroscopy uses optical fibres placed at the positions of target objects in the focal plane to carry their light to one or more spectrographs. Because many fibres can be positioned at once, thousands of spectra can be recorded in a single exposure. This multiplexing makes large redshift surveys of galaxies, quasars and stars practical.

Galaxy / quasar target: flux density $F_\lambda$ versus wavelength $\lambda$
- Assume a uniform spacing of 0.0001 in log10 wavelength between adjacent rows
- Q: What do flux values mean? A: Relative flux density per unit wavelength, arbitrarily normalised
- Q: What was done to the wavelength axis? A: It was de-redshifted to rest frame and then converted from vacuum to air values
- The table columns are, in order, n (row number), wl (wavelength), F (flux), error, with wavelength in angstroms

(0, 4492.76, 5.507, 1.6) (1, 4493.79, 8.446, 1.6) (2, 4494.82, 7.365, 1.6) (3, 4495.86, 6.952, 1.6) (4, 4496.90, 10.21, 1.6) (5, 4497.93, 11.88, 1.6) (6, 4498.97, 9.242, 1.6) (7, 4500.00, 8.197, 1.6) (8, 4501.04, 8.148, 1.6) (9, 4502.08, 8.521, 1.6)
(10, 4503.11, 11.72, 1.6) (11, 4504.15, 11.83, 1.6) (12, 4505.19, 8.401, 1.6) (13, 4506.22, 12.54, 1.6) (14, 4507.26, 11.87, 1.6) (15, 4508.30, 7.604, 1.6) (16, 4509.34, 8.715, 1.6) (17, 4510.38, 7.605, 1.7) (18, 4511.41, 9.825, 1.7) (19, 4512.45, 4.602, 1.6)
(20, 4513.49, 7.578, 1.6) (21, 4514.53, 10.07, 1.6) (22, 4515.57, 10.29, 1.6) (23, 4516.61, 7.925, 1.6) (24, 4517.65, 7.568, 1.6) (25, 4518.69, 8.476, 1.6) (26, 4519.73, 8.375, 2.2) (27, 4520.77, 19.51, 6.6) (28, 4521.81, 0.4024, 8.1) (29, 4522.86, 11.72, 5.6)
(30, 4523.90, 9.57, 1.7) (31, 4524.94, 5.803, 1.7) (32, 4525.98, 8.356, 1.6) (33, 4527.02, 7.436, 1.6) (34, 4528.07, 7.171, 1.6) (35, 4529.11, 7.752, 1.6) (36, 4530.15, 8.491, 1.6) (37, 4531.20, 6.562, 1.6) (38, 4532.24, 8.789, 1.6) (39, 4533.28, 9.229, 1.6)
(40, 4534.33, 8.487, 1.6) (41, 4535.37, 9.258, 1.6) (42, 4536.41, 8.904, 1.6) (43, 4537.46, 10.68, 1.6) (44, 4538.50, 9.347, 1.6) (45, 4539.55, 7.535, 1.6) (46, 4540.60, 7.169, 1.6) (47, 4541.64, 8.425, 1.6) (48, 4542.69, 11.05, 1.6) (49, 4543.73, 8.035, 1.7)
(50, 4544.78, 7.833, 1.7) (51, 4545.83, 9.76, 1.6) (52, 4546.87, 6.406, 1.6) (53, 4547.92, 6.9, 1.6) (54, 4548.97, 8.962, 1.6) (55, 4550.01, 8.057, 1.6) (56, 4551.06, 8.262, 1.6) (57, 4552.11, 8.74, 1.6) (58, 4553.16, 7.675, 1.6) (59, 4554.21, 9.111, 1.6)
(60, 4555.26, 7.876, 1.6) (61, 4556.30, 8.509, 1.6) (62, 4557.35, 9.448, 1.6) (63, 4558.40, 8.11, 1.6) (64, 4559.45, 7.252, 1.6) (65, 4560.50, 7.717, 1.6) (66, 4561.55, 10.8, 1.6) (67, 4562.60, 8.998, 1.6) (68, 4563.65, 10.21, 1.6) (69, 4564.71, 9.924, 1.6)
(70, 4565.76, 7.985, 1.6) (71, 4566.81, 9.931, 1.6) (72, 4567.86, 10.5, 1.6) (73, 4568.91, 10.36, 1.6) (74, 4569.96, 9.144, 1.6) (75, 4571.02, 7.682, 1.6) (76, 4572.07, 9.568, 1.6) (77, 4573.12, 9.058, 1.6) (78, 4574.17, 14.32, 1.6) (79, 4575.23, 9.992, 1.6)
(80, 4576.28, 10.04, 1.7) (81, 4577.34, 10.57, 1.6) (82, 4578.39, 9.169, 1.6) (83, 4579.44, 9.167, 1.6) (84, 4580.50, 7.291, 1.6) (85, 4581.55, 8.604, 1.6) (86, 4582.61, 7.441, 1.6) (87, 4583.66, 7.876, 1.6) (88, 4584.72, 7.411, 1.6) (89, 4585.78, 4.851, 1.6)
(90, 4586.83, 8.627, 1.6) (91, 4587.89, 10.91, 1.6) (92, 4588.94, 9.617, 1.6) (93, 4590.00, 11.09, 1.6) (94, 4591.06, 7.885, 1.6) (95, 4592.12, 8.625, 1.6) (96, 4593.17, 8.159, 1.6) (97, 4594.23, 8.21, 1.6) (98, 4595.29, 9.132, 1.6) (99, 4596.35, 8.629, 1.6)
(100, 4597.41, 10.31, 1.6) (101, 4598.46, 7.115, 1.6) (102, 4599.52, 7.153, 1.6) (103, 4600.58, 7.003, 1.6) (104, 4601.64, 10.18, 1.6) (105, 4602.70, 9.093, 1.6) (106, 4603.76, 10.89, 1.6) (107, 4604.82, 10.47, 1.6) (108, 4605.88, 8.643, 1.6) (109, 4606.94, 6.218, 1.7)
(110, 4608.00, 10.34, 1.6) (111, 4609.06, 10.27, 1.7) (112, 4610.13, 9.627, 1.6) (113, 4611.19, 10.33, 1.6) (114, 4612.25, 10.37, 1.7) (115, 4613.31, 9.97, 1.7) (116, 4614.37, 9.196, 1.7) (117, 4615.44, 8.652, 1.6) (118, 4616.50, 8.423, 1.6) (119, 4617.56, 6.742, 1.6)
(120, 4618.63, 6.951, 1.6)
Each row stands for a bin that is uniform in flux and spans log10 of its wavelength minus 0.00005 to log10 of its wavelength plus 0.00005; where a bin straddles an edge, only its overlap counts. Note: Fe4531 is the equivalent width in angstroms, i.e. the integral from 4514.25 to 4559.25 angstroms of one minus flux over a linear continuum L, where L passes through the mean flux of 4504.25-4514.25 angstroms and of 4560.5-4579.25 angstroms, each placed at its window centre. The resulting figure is 3.7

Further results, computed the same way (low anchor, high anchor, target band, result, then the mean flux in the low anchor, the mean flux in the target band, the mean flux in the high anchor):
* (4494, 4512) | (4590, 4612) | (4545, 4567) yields 1.5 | 9.42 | 8.57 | 8.98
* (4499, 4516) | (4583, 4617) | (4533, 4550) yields 0.9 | 9.22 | 8.6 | 8.91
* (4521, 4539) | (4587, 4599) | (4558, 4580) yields -2.0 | 8.3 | 9.55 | 9.05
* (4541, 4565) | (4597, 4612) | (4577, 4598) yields 0.7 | 8.59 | 8.66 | 9.13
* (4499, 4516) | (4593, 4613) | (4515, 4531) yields 1.1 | 9.22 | 8.55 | 9.09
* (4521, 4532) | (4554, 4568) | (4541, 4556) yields 0.3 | 7.68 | 8.36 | 8.99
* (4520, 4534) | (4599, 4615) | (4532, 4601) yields 0.8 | 8.51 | 8.8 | 9.31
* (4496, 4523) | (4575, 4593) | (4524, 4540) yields 1.4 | 9.27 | 8.29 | 8.74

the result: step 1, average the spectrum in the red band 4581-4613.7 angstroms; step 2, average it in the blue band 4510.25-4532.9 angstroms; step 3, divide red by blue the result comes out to 1.1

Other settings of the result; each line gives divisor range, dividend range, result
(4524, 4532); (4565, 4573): 1.24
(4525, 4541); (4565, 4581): 1.17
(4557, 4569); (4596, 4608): 0.95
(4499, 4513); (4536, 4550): 0.93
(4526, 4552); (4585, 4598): 1.05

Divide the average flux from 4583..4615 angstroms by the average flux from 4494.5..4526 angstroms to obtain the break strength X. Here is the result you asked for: 0.98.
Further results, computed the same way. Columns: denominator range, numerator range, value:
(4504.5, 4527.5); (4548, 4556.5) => 0.94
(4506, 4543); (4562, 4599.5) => 1.04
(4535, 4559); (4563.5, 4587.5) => 1.07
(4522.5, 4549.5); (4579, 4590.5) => 1.00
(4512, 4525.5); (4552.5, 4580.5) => 1.08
